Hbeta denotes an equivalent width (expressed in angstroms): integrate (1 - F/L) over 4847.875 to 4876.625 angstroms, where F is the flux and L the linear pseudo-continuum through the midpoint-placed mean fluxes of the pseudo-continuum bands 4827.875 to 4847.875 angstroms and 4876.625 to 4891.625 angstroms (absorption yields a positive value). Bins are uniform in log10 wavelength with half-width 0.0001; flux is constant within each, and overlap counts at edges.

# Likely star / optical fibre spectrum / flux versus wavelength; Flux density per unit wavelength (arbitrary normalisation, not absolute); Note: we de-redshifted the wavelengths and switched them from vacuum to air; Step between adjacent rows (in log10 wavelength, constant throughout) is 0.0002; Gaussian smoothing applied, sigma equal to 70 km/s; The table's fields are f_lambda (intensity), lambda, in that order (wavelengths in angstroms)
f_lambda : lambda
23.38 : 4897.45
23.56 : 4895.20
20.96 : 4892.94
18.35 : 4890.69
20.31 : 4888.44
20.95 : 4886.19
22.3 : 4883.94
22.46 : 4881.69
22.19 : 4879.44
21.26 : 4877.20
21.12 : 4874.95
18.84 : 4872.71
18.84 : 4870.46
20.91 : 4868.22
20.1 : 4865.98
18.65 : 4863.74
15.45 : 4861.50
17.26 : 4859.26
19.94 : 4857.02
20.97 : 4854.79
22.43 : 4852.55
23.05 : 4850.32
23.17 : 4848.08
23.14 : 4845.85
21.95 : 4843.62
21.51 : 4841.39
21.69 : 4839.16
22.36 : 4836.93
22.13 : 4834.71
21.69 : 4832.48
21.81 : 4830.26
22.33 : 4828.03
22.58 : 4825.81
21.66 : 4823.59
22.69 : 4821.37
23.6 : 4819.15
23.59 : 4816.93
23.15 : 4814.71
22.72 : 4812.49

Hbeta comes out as 2.17 angstroms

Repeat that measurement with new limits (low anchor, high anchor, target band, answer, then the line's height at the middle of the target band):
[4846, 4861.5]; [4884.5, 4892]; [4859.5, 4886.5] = 0.36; 20.4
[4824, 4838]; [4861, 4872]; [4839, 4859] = -1.22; 20.5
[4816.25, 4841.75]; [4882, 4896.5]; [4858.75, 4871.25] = 1.76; 21.6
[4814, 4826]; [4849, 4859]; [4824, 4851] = -0.27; 22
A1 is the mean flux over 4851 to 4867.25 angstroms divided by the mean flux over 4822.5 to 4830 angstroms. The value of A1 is 0.9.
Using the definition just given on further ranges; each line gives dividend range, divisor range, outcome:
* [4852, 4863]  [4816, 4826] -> 0.83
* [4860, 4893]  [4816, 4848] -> 0.90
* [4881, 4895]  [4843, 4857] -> 0.94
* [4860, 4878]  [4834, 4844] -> 0.88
